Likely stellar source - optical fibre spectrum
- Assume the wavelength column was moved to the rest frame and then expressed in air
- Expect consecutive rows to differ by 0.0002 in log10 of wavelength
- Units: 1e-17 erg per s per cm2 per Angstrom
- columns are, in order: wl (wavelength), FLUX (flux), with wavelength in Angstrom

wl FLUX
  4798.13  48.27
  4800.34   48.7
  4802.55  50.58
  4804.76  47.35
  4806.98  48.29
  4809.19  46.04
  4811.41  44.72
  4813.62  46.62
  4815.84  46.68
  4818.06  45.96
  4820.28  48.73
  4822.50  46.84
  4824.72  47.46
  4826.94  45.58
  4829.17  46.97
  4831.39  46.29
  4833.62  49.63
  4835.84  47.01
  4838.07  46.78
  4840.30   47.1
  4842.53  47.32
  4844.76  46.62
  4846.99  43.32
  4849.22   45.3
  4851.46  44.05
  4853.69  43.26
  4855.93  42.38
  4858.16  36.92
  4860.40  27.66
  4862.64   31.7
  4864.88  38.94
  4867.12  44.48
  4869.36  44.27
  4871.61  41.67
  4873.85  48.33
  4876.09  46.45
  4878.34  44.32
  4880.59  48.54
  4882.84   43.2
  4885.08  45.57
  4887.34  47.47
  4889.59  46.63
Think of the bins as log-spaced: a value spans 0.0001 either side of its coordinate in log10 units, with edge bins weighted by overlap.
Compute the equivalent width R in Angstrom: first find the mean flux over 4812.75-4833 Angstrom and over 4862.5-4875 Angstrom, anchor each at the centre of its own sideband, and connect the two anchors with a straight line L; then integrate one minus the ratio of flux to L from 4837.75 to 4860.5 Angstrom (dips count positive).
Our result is 0.52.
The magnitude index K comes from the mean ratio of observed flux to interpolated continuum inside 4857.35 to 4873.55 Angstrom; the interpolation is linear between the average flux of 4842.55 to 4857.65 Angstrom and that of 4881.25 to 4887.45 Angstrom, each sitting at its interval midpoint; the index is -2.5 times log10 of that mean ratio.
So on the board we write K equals 0.16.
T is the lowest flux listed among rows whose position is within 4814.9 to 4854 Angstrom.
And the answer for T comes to 43.26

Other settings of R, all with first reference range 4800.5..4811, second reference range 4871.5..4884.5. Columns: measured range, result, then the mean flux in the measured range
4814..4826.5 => 0.1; 47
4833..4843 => -0.1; 47.5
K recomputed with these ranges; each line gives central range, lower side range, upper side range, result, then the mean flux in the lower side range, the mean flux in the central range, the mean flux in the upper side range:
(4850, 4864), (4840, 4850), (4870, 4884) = 0.205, 45.9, 37.9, 45.4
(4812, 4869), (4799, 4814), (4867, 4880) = 0.052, 47.5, 44.1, 45.1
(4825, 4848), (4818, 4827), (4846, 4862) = -0.064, 47.2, 46.7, 40.1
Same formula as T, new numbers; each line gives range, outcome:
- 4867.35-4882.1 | 41.67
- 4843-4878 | 27.66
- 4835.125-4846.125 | 46.62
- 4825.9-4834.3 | 45.58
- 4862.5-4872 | 31.7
